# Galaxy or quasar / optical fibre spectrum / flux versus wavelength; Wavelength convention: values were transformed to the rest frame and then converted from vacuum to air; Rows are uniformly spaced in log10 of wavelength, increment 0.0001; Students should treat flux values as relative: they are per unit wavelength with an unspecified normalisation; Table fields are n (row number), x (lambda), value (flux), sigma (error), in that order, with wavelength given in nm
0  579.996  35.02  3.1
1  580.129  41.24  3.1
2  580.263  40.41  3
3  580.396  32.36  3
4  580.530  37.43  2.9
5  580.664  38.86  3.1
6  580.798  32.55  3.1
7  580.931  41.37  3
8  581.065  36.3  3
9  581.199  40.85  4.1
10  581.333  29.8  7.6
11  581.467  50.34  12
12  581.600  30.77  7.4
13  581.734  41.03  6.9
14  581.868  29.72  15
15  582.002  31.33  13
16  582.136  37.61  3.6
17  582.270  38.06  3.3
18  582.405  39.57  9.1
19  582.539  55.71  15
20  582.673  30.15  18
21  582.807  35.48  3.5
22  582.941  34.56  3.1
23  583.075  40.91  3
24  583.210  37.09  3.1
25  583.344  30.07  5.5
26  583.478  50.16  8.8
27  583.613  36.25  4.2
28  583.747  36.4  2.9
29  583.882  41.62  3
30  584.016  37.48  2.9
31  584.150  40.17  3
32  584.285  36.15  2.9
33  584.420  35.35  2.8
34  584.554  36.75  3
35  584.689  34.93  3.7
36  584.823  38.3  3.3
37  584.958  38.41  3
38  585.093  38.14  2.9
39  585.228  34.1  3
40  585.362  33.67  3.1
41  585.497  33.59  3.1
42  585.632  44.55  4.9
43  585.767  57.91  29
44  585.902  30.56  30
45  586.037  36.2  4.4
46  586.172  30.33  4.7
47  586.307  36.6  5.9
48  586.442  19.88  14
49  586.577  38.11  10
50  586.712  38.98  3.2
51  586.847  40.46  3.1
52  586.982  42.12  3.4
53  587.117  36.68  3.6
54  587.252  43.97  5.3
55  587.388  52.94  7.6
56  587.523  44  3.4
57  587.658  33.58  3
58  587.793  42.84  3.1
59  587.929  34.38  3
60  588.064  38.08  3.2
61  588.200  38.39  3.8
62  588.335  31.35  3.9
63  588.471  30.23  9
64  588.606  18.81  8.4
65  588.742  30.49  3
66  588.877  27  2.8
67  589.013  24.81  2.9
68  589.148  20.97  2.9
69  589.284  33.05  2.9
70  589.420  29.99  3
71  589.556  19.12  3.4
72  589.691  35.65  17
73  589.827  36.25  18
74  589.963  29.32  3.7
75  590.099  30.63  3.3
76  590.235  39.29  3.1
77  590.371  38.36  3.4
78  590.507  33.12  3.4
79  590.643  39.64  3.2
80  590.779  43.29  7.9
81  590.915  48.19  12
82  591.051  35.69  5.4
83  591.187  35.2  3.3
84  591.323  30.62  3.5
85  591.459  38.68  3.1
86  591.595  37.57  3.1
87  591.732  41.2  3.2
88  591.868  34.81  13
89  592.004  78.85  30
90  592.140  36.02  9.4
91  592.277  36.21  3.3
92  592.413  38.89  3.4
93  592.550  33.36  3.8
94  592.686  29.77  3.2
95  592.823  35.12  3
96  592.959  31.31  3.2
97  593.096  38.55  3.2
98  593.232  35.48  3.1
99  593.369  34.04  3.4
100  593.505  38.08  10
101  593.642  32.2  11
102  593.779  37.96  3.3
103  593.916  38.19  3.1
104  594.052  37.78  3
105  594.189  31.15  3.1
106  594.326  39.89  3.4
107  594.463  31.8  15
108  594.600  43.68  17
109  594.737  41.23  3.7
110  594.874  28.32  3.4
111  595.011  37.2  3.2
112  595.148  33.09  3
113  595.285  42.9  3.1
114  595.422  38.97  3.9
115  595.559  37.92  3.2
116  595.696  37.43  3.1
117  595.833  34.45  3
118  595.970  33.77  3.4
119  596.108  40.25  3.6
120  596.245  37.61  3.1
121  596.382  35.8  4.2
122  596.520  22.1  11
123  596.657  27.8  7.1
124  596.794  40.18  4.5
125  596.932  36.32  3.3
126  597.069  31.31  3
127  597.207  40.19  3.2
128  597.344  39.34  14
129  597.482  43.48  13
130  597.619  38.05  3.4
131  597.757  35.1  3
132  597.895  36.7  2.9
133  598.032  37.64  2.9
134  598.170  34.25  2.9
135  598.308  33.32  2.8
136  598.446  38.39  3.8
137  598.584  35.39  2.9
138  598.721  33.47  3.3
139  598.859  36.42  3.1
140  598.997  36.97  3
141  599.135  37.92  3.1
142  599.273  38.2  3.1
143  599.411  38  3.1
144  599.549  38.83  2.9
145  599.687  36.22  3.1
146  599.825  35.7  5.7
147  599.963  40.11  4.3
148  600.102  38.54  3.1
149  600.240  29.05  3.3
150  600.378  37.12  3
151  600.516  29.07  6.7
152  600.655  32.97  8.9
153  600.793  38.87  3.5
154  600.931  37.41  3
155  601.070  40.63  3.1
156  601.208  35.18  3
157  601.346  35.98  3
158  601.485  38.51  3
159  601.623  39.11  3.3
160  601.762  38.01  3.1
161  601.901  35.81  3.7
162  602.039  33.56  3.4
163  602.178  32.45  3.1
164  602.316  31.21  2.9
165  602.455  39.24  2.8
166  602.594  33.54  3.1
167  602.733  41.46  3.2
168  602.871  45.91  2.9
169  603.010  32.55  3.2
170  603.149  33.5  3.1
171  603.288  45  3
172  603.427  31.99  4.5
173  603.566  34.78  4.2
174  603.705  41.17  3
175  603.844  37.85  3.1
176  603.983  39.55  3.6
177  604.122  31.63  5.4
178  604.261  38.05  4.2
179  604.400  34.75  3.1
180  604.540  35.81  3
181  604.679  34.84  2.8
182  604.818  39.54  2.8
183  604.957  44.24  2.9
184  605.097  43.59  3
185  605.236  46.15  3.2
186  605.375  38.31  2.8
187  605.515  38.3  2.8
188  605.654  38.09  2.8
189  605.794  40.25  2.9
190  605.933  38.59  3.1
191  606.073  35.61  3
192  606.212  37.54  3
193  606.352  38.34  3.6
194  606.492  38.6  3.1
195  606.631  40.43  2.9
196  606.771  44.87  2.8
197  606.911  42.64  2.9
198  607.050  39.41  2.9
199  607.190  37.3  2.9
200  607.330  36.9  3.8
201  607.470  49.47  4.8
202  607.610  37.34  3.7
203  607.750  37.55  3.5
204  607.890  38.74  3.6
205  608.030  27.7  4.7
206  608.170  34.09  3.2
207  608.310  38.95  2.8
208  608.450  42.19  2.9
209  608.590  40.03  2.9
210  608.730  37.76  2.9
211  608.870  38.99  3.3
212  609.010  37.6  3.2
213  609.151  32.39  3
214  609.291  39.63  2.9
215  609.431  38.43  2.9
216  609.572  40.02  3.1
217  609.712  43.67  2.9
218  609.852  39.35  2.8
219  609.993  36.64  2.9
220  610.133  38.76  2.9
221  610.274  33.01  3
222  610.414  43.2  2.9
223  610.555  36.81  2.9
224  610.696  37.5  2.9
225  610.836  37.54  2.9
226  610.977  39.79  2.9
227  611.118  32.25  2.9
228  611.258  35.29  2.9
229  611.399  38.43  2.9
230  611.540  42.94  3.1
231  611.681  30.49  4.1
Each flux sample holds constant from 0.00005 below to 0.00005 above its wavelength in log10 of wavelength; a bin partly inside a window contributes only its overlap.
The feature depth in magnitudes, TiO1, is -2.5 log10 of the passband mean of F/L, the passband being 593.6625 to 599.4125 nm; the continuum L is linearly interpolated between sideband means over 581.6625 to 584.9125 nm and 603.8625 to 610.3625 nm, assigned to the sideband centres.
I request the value 0.05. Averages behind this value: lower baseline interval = 37.7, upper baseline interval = 38.6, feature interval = 36.4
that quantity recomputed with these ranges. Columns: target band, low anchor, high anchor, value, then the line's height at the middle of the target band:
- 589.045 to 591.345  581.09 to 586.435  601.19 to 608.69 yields 0.113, 37.7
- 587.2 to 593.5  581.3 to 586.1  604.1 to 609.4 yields 0.067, 38.1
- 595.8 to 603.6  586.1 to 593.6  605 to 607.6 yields 0.064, 38.4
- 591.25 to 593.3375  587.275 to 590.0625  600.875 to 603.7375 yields -0.136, 33.8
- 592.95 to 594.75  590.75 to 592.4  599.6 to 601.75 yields 0.099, 40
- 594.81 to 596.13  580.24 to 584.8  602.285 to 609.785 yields 0.051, 38.1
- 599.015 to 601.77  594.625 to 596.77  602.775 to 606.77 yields 0.010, 37.1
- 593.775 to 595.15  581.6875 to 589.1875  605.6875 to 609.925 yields 0.030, 37.5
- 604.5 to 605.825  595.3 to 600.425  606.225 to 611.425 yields -0.064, 37.7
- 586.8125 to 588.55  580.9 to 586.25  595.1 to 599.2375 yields -0.048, 37.3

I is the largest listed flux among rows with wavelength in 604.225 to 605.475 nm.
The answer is 46.15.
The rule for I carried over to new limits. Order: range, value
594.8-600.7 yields 43.48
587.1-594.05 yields 78.85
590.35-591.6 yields 48.19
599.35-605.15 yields 45.91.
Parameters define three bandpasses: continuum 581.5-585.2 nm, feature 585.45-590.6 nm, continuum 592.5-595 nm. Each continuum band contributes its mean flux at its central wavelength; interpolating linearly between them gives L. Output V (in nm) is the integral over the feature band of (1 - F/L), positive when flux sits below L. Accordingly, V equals 0.26 nm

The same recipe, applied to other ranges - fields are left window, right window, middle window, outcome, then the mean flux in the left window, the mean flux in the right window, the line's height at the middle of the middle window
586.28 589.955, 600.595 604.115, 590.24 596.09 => -0.45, 33.9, 37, 35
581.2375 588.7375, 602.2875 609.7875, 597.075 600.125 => 0.07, 37.3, 38.5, 38.1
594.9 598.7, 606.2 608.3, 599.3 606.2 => 0.06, 36.1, 38.8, 37.6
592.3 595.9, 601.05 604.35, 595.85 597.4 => 0.06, 36.1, 36.9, 36.3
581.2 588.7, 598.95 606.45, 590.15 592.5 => -0.18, 37.4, 37.3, 37.4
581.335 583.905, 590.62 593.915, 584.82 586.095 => -0.02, 38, 38.3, 38.1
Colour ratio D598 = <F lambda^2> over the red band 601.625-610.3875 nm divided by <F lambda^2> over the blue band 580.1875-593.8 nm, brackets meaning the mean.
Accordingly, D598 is 1.1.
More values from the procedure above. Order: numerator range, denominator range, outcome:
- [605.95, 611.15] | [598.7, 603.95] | 1.07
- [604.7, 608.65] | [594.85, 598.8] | 1.13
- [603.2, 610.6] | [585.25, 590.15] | 1.19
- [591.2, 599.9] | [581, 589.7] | 1.05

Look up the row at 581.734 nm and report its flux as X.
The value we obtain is 41.03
